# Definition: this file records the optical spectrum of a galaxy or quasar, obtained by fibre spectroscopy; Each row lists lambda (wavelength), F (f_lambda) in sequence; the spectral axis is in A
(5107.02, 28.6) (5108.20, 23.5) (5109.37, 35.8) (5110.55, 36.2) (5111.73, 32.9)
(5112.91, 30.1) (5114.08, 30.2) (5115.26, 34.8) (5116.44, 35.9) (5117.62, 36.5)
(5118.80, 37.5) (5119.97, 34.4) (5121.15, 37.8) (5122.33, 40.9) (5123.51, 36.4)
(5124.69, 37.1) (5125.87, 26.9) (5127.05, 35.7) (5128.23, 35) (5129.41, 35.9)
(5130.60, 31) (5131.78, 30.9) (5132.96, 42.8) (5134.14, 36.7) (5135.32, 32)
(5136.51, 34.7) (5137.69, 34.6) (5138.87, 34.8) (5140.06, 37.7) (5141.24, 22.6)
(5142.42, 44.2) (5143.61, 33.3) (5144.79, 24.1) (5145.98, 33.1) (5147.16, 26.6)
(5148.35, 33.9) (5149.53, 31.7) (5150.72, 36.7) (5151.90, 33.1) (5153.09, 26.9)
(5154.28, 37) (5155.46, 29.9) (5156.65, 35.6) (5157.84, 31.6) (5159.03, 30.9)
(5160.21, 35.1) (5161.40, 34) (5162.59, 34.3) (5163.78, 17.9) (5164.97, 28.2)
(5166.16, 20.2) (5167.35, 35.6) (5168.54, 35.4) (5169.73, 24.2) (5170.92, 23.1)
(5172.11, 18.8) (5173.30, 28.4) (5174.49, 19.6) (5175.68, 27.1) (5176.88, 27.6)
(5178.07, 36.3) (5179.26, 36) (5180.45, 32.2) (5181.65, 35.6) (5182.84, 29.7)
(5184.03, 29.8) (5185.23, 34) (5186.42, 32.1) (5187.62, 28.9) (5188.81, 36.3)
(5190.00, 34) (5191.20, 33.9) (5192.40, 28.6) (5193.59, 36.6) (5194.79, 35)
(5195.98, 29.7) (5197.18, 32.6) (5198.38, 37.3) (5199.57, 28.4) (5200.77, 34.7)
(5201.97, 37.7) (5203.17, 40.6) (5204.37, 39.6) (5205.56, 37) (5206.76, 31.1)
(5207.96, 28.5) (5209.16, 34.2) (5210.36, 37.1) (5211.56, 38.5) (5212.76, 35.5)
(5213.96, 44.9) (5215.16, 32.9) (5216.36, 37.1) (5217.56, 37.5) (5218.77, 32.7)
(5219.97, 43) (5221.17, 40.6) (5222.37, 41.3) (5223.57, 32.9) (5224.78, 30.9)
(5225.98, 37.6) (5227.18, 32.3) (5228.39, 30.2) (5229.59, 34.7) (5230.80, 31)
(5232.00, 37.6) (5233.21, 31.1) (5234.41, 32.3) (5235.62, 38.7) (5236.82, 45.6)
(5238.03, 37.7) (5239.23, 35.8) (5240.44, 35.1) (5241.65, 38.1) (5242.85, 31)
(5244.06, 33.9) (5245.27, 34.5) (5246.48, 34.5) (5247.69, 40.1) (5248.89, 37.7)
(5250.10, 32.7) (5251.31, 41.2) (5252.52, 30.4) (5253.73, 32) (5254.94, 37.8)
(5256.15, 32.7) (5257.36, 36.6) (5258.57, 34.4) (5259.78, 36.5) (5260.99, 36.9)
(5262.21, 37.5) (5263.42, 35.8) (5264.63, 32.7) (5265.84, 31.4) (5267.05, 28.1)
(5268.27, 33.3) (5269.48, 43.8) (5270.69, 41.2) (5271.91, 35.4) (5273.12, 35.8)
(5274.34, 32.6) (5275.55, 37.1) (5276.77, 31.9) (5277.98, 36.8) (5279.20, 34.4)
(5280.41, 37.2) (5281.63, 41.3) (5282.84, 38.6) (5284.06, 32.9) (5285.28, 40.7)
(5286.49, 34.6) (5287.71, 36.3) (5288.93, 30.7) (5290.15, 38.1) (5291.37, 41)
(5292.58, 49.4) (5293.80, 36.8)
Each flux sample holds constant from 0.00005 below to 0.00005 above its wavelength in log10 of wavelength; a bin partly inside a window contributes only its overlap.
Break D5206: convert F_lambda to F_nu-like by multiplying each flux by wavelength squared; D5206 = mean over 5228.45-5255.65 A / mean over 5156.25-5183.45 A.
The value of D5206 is 1.2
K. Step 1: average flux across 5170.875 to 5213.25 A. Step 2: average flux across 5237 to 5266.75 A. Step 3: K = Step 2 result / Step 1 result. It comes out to 1.1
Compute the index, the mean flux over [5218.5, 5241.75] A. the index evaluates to 36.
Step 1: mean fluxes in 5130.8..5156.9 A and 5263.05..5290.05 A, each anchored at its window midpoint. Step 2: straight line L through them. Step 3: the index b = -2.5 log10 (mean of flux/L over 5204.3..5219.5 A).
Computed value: -0.04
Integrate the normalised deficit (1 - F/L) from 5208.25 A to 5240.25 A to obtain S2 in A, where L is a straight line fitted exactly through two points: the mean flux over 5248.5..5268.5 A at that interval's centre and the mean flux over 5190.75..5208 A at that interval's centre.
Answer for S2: -1.7 A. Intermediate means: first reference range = 34.3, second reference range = 34.5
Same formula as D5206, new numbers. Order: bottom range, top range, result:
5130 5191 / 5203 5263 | 1.17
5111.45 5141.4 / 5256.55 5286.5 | 1.10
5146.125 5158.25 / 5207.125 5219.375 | 1.13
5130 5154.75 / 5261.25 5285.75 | 1.14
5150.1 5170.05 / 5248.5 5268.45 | 1.16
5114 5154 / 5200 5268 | 1.09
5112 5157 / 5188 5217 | 1.06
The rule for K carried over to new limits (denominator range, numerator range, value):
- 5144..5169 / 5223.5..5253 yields 1.13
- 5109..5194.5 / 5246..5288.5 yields 1.11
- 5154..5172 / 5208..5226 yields 1.24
